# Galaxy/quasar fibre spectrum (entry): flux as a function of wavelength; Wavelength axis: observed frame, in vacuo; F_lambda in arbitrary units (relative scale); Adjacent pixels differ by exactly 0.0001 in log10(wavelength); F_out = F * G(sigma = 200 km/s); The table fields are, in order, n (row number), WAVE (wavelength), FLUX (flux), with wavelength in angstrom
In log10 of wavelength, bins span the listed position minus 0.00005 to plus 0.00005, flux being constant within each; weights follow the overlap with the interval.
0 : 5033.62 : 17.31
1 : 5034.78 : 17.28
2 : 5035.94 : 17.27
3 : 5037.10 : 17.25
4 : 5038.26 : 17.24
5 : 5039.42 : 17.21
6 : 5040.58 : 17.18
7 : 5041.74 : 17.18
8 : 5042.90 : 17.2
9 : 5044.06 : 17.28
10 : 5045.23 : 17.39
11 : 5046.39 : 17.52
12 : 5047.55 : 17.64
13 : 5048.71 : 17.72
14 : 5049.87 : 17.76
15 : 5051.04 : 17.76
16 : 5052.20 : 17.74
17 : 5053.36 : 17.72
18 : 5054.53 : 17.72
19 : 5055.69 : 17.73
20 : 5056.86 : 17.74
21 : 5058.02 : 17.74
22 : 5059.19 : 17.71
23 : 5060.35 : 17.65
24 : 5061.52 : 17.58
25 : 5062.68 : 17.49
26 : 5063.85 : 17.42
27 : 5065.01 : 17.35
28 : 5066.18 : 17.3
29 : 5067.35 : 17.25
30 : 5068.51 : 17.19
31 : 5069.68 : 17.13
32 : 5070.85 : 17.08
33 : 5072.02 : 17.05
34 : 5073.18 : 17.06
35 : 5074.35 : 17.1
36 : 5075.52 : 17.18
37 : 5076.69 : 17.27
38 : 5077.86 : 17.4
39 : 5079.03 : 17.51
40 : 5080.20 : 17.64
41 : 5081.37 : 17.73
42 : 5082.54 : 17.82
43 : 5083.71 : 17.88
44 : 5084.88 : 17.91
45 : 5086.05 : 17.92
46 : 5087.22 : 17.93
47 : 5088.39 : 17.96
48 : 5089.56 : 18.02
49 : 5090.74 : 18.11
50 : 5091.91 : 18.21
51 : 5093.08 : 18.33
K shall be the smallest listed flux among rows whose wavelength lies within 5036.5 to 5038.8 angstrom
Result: 17.24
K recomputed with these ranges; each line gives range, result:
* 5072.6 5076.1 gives 17.06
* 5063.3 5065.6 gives 17.35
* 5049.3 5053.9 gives 17.72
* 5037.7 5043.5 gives 17.18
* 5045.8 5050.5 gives 17.52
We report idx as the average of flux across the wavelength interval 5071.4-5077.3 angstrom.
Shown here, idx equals 17.1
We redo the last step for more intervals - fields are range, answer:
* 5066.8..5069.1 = 17.3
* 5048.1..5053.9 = 17.8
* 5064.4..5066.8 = 17.3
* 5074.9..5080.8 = 17.4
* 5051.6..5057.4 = 17.7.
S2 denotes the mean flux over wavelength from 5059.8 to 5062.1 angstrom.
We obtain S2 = 17.6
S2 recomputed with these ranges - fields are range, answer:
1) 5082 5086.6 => 17.9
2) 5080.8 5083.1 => 17.8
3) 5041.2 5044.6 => 17.2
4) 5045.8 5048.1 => 17.6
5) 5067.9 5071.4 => 17.1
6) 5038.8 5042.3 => 17.2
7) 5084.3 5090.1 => 18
